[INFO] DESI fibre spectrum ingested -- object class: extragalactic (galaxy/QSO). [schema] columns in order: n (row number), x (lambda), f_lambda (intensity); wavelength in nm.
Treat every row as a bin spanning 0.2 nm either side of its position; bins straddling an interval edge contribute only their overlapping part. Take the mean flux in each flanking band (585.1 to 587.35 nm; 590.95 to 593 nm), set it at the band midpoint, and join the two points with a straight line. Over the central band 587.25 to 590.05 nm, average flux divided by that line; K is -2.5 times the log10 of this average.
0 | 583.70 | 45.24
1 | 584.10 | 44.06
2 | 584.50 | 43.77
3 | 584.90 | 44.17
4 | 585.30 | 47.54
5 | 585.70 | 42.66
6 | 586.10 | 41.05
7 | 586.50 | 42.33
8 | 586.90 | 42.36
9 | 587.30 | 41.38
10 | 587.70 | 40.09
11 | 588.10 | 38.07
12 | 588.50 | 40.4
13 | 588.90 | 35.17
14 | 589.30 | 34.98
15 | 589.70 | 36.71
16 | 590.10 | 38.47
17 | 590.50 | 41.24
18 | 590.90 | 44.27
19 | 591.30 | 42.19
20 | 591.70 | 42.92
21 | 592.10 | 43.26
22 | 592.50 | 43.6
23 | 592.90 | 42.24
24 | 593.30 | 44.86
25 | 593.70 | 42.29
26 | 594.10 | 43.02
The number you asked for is 0.13 mag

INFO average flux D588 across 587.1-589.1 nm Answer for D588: 39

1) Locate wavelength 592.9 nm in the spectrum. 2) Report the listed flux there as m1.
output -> 42.24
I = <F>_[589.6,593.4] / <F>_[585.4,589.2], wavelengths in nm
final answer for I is 1.04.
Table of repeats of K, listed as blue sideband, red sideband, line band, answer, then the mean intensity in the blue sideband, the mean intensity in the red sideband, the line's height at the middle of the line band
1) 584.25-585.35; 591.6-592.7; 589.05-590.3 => 0.19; 44.8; 43.3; 43.8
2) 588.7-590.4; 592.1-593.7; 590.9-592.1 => -0.06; 36.6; 43.4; 40.5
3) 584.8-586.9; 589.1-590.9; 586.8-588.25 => 0.03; 43.4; 38.6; 41.5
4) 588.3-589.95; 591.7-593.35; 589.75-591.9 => -0.04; 36.9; 43.3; 40.1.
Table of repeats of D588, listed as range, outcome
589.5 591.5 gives 40.6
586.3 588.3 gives 40.8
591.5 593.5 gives 43.4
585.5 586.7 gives 42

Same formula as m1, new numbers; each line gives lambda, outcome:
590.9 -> 44.27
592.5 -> 43.6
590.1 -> 38.47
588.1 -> 38.07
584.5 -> 43.77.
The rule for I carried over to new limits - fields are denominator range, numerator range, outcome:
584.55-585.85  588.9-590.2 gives 0.81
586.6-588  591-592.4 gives 1.04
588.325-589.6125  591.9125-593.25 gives 1.18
